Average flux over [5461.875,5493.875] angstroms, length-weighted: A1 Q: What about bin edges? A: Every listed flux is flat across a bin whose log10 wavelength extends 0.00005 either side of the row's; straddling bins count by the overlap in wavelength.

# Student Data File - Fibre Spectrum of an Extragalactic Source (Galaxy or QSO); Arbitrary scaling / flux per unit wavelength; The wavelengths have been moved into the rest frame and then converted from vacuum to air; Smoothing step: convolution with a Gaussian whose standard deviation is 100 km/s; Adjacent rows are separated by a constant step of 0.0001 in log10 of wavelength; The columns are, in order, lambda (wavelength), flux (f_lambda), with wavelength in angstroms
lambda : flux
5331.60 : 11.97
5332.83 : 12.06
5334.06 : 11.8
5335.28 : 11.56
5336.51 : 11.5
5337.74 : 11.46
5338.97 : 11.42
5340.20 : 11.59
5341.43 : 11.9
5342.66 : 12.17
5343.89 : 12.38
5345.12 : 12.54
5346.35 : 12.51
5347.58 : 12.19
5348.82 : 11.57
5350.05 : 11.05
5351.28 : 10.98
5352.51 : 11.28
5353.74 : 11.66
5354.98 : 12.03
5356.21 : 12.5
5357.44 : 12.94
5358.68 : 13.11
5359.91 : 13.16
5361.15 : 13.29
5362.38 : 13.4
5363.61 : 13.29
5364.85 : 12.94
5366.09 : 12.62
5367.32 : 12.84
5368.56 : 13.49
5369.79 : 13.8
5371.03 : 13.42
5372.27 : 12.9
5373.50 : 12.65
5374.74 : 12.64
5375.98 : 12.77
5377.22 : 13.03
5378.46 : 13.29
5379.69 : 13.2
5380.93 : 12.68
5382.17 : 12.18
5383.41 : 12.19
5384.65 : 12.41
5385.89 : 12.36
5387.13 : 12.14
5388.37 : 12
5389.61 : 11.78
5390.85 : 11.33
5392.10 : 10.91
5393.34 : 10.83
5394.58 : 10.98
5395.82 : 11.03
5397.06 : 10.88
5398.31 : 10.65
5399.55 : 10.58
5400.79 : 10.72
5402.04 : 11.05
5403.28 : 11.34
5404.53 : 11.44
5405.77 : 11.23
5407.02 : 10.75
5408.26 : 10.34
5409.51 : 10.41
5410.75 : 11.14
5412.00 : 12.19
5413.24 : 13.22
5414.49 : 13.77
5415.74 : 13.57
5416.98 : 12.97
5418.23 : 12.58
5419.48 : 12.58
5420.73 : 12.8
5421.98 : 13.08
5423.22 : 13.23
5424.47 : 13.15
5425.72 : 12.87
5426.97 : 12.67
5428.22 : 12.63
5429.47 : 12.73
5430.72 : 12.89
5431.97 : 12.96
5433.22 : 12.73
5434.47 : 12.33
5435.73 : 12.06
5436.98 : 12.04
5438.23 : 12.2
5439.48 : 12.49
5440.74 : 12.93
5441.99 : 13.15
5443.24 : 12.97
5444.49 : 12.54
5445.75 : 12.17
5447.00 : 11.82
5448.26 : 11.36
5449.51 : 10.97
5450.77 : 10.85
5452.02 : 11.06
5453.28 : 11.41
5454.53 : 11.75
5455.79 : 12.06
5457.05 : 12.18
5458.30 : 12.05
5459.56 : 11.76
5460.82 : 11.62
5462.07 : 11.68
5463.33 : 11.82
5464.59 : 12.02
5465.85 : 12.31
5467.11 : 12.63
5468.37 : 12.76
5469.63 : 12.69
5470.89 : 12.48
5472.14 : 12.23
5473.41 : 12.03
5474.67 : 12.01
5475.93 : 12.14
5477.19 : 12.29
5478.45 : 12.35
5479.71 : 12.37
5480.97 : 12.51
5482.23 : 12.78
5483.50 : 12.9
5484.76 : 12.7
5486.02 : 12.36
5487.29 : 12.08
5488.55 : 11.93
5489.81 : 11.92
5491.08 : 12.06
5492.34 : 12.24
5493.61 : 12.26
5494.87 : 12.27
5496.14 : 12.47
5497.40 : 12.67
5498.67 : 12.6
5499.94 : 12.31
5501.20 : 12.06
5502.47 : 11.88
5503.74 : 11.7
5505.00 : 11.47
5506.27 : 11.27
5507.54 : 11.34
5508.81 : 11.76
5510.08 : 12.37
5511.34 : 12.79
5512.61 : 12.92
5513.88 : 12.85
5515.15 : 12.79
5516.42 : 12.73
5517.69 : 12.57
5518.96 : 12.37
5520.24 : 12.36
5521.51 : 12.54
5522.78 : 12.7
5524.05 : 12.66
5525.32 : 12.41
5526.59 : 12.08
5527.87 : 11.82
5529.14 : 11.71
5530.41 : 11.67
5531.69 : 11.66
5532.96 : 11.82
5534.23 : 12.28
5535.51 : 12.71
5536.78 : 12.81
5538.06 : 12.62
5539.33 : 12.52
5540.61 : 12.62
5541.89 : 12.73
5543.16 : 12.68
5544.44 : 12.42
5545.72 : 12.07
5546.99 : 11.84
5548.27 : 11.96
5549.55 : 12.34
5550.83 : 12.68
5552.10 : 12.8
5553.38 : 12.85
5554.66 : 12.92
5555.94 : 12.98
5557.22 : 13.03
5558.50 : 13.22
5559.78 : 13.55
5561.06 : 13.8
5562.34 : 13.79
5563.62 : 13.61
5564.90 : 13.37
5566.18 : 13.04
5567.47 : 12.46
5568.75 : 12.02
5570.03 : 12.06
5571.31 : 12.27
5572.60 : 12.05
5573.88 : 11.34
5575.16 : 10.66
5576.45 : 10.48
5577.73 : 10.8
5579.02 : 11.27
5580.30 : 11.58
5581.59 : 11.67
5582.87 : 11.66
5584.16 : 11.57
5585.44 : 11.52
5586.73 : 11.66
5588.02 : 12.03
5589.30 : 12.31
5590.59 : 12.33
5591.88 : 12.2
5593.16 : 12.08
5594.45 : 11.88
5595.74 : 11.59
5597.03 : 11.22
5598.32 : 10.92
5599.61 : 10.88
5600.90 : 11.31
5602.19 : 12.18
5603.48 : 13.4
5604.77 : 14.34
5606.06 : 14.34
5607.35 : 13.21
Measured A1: 12.3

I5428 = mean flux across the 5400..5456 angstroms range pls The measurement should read 12.2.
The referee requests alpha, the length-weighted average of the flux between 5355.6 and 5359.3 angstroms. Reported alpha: 12.9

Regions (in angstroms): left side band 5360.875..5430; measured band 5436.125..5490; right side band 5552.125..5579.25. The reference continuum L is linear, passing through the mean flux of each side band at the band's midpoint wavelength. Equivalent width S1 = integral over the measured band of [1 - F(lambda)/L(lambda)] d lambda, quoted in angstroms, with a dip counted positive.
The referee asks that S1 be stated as 0.9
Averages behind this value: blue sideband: 12.3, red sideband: 12.5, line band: 12.2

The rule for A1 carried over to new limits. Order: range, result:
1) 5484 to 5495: 12.2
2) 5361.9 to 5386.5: 12.9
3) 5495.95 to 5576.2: 12.4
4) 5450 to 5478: 12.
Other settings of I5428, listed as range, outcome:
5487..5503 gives 12.2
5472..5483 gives 12.3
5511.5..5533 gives 12.4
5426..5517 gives 12.2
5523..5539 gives 12.2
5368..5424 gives 12.1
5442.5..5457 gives 11.8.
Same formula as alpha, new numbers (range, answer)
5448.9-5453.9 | 11.1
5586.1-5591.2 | 12.1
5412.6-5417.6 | 13.4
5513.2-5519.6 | 12.7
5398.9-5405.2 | 11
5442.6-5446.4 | 12.6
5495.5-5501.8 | 12.4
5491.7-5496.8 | 12.3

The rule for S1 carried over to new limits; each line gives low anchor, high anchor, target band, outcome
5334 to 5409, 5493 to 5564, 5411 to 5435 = -1.4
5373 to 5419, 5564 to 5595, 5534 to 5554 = -1.1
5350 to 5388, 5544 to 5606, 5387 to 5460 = 3.4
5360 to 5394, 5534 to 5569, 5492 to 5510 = 1.0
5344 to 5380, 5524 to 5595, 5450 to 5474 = 0.9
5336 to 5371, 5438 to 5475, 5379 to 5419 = 1.7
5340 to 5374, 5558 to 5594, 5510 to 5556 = -0.8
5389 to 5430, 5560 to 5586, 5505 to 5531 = -0.6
